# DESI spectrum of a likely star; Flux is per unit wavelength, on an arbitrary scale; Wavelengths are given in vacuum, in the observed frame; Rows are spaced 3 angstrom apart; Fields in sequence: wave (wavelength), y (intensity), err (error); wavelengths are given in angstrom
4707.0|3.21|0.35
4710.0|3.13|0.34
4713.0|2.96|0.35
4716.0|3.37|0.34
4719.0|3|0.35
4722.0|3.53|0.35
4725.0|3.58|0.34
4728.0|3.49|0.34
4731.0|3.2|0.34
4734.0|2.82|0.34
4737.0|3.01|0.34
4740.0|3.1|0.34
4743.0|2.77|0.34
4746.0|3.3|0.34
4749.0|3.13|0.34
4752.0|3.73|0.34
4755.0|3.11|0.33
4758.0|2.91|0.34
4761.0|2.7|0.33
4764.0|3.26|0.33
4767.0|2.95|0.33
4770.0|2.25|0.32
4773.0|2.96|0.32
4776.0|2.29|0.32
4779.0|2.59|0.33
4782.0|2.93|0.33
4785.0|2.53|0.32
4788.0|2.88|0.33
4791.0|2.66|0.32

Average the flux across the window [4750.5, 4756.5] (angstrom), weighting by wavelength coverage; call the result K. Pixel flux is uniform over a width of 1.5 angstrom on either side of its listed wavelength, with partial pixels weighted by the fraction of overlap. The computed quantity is 3.42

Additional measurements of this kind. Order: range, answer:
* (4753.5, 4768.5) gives 2.99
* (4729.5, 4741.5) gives 3.03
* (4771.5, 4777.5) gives 2.62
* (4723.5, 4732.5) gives 3.42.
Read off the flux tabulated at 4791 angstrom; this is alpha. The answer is 2.66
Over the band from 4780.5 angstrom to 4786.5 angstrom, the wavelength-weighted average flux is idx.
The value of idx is 2.73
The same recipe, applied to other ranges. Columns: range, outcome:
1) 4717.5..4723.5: 3.27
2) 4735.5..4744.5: 2.96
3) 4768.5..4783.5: 2.6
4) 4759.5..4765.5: 2.98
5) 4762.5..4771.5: 2.82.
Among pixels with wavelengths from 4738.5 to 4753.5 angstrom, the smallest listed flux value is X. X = 2.77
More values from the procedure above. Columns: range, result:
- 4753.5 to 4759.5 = 2.91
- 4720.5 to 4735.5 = 2.82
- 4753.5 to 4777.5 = 2.25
